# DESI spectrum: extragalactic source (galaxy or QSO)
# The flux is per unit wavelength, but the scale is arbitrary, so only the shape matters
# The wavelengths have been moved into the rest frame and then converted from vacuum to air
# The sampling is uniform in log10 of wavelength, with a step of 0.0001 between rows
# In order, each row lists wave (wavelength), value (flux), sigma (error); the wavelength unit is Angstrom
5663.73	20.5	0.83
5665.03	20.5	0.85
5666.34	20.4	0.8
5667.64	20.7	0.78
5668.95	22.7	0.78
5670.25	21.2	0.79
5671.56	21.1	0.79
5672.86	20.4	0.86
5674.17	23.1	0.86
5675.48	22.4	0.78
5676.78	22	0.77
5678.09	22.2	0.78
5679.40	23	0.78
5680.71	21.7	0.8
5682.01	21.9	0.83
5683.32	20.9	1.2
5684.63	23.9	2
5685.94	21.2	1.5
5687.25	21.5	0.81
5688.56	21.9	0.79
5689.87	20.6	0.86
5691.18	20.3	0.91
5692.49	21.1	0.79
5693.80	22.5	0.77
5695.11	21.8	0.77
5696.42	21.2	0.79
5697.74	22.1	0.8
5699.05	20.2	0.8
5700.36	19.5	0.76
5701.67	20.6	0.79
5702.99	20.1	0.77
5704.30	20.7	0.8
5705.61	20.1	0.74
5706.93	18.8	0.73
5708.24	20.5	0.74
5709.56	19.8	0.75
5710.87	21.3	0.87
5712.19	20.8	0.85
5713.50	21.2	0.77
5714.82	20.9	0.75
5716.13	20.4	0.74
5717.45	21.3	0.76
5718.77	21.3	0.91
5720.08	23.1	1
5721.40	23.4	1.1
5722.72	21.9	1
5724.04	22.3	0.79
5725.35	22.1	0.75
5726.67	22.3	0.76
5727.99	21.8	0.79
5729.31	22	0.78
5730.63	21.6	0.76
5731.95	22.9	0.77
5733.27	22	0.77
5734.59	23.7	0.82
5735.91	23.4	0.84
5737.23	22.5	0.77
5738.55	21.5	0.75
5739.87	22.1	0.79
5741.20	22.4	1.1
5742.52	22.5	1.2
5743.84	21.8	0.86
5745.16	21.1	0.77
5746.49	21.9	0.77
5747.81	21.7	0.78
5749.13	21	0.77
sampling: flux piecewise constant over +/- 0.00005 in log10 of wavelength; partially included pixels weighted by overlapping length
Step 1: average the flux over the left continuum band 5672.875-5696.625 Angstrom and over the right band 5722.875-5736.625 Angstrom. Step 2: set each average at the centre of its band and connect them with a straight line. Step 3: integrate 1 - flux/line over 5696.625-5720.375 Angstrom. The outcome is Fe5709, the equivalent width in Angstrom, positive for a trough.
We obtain 1.6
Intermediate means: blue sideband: 21.8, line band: 20.7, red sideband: 22.4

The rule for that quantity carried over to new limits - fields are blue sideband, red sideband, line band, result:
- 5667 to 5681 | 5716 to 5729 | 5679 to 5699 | 0.25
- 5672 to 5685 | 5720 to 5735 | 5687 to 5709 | 1.42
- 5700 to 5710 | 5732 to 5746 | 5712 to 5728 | -0.57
